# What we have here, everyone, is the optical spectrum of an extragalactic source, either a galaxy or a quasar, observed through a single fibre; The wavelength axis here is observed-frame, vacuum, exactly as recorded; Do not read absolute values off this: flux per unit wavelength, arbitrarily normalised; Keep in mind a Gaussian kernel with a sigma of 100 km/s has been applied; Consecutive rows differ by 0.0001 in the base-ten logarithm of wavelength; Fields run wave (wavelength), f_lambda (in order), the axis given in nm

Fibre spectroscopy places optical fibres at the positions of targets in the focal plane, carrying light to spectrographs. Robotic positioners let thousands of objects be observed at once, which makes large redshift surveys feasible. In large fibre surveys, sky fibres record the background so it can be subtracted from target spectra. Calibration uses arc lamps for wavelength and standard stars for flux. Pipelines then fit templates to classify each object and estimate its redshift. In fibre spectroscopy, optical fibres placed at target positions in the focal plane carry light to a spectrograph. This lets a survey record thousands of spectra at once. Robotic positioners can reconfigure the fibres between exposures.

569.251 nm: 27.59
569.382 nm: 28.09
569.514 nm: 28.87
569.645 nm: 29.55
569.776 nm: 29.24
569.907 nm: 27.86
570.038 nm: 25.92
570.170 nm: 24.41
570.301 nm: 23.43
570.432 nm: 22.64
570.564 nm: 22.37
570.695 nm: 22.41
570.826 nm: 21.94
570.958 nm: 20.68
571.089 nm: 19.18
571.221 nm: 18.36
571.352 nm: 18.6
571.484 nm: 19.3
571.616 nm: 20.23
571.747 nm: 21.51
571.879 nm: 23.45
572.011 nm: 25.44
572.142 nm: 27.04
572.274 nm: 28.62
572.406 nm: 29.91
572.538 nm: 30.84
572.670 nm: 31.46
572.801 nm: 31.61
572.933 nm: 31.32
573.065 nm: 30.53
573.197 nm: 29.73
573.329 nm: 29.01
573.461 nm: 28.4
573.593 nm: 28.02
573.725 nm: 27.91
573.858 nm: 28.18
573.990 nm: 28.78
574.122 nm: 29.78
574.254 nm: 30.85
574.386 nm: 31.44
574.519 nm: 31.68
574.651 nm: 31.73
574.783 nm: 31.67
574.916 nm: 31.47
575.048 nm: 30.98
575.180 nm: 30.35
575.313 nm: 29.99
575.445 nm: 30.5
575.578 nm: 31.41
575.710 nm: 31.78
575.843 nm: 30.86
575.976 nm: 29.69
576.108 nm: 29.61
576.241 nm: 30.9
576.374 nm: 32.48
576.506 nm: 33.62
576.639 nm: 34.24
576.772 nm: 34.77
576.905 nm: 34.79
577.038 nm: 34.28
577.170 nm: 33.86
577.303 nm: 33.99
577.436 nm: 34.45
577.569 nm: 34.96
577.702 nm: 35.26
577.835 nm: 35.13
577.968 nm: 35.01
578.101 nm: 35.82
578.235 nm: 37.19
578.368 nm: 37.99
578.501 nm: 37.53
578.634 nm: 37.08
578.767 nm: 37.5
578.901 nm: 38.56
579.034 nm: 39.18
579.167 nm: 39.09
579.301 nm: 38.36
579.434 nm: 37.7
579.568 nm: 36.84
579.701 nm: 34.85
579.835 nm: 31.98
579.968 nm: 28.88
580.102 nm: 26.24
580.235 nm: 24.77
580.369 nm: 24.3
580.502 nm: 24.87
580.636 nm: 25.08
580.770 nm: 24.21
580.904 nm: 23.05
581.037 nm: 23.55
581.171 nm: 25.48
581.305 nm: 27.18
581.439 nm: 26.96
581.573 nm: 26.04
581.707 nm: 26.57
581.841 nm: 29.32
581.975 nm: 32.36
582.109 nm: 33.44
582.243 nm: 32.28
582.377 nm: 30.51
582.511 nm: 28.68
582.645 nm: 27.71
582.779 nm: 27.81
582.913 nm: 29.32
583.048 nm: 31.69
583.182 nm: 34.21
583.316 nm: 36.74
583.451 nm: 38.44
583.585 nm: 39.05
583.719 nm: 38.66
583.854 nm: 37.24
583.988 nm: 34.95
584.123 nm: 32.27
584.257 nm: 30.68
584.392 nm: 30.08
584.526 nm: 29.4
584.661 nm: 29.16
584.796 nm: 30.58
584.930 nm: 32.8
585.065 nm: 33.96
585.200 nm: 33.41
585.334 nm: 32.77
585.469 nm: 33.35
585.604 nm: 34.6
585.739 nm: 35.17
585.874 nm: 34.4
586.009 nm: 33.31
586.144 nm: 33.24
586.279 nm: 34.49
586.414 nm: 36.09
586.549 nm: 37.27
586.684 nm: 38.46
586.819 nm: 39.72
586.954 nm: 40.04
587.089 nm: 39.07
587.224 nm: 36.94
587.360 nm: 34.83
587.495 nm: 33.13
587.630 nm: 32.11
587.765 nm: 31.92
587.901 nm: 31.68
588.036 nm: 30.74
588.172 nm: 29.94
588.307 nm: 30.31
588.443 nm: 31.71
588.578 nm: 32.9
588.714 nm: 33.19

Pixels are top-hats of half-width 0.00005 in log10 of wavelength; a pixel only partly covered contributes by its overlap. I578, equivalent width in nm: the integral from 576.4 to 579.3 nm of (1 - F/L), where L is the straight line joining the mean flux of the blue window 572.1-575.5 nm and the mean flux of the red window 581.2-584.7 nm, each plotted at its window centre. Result -0.491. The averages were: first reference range 30.1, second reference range 31.5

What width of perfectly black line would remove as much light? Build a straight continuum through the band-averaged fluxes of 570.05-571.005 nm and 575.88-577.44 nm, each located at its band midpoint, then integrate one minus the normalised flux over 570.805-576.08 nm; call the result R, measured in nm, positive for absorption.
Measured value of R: -0.043 nm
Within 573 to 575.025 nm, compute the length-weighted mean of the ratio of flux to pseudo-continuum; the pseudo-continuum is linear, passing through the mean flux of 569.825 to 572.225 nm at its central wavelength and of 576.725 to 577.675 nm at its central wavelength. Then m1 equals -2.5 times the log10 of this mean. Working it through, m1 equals -0.06 mag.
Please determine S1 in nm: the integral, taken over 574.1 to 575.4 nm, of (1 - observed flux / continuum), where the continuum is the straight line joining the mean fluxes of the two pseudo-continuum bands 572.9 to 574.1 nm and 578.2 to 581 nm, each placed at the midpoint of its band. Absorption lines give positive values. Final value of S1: -0.056 nm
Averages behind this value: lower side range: 29.1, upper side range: 32.5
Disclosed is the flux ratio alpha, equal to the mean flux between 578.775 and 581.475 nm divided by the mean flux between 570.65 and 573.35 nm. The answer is 1.2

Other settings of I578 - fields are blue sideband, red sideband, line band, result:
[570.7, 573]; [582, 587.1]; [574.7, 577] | -0.35 nm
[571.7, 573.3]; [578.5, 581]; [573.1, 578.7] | -0.40 nm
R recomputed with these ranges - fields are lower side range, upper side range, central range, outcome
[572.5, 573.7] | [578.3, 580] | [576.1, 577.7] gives 0.03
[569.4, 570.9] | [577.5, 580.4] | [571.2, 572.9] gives 0.13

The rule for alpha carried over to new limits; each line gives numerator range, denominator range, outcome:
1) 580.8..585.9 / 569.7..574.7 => 1.19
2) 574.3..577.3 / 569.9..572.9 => 1.32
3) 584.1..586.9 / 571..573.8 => 1.29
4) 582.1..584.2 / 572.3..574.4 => 1.12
